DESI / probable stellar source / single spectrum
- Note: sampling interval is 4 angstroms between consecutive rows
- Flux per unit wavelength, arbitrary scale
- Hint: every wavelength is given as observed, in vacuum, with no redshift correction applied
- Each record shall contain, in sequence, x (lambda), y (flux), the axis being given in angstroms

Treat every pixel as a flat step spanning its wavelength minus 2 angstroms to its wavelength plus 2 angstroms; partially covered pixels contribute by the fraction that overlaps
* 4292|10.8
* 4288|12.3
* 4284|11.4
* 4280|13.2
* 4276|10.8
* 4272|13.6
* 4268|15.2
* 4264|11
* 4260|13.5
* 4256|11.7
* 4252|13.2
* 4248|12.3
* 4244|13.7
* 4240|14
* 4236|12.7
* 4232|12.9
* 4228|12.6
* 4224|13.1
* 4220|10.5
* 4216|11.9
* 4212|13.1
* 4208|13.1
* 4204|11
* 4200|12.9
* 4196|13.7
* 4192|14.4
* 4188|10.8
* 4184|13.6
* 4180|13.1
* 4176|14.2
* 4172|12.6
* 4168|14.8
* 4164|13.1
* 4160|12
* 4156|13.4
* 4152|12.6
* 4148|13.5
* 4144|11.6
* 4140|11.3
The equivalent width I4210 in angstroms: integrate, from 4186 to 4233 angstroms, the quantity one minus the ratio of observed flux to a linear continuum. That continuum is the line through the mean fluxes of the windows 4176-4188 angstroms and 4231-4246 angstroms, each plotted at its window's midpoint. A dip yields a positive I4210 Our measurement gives 2.54 angstroms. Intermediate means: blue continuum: 13.1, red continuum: 13.4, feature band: 12.5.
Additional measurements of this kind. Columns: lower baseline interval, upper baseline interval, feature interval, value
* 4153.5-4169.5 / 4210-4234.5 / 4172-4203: -0.62 angstroms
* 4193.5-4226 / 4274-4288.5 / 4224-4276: -3.52 angstroms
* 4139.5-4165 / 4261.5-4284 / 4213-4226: 0.70 angstroms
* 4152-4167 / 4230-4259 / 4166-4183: -0.97 angstroms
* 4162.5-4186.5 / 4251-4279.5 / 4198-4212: 0.85 angstroms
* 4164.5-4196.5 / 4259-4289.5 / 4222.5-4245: -0.37 angstroms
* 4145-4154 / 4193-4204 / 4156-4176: -0.53 angstroms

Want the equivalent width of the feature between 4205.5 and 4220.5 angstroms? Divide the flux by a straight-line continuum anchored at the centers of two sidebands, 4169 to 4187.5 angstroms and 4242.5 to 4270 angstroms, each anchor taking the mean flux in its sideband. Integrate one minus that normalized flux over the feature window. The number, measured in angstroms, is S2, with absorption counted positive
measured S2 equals 0.9 angstroms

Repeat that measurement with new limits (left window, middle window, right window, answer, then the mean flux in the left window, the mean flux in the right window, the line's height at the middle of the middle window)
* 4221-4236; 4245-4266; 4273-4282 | 0.01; 12.7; 12.2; 12.4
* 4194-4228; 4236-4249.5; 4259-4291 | -0.86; 12.4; 12.5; 12.5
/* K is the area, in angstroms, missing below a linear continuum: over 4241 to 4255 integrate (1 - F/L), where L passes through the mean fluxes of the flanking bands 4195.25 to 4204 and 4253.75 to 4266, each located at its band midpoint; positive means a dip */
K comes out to -0.94 angstroms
